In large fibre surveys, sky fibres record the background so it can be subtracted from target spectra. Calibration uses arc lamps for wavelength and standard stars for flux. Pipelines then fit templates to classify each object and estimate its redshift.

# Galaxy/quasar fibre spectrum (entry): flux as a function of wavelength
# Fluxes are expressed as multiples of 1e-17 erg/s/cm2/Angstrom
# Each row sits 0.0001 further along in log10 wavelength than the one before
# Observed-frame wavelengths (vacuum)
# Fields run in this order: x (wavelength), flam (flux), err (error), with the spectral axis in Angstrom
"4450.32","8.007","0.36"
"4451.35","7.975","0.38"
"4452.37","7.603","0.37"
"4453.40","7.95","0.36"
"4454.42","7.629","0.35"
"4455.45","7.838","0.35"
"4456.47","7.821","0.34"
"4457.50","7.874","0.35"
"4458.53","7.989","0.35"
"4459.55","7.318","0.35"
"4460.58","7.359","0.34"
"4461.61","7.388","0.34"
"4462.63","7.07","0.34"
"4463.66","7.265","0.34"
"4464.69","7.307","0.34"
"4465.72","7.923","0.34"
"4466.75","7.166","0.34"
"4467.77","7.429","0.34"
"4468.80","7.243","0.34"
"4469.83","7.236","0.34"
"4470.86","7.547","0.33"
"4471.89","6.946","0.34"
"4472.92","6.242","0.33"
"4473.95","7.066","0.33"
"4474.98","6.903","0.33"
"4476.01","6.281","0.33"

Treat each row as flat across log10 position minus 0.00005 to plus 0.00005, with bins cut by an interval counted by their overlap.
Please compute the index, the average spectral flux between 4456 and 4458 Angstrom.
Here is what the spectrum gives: 7.83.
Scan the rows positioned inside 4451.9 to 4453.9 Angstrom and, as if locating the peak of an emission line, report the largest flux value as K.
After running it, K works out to 7.95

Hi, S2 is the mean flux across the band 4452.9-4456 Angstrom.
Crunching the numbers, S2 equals 7.82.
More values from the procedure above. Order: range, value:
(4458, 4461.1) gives 7.55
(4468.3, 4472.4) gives 7.24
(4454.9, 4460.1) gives 7.76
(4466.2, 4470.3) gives 7.28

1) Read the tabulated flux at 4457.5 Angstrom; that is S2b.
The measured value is 7.874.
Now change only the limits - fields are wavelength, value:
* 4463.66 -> 7.265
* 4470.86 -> 7.547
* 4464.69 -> 7.307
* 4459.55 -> 7.318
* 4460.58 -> 7.359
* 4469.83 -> 7.236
